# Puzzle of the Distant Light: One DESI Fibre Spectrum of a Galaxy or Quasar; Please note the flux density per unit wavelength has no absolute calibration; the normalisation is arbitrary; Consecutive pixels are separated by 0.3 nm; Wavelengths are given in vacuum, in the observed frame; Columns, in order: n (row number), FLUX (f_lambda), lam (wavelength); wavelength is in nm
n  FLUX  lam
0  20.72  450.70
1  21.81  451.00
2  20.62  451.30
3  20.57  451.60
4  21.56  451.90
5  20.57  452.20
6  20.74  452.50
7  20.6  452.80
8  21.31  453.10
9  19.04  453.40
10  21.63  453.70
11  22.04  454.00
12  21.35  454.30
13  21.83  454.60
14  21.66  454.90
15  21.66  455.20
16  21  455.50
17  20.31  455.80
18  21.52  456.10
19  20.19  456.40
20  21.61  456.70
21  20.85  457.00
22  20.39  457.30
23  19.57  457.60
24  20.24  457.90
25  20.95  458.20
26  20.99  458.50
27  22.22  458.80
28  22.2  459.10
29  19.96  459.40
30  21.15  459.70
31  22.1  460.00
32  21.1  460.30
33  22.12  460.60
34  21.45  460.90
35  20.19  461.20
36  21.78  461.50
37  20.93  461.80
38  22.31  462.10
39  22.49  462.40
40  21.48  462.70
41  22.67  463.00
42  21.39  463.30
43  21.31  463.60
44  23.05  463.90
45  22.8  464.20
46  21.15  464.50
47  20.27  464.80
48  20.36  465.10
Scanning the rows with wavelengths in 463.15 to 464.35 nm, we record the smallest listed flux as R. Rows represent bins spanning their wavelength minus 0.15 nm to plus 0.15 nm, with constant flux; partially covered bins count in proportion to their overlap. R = 21.31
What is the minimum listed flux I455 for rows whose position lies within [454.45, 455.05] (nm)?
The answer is 21.66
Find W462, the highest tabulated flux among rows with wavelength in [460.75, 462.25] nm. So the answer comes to 22.31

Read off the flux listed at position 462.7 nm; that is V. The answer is 21.48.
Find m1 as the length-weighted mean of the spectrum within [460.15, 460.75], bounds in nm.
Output 21.6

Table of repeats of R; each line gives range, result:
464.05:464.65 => 21.15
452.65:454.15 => 19.04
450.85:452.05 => 20.57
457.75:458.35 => 20.24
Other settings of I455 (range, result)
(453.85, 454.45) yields 21.35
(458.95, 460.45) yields 19.96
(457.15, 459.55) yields 19.57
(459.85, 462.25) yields 20.19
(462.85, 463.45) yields 21.39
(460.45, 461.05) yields 21.45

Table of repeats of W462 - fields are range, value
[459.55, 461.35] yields 22.12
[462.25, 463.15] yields 22.67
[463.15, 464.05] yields 23.05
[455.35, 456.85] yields 21.61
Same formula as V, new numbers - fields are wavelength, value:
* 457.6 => 19.57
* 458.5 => 20.99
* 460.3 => 21.1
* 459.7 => 21.15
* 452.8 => 20.6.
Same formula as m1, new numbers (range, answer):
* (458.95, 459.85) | 21.1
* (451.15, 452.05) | 20.9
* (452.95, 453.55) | 20.2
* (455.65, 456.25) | 20.9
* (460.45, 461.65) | 21.4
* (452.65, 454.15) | 20.9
